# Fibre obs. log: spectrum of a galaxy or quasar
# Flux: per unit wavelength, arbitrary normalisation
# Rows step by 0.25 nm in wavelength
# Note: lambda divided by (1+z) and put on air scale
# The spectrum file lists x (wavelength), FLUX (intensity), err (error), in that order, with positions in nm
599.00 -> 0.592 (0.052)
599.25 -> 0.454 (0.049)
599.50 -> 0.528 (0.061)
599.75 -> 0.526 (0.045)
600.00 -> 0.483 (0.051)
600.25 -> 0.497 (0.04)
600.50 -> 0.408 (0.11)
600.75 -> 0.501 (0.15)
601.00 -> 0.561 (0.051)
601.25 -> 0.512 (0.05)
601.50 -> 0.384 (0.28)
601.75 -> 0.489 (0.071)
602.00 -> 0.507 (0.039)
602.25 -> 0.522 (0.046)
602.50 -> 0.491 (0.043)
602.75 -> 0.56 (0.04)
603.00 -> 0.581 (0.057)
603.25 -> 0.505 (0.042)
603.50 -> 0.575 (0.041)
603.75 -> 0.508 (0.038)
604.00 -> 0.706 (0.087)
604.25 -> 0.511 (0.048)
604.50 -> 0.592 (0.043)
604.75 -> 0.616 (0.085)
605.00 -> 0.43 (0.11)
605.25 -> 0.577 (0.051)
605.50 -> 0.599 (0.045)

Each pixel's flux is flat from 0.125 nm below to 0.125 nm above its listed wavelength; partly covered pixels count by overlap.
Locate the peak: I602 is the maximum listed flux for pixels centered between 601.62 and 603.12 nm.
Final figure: 0.581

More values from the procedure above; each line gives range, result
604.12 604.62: 0.592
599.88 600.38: 0.497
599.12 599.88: 0.528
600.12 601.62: 0.561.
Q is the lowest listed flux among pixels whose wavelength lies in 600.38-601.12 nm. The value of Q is 0.408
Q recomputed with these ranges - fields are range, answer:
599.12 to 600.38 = 0.454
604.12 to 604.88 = 0.511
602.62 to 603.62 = 0.505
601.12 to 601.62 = 0.384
